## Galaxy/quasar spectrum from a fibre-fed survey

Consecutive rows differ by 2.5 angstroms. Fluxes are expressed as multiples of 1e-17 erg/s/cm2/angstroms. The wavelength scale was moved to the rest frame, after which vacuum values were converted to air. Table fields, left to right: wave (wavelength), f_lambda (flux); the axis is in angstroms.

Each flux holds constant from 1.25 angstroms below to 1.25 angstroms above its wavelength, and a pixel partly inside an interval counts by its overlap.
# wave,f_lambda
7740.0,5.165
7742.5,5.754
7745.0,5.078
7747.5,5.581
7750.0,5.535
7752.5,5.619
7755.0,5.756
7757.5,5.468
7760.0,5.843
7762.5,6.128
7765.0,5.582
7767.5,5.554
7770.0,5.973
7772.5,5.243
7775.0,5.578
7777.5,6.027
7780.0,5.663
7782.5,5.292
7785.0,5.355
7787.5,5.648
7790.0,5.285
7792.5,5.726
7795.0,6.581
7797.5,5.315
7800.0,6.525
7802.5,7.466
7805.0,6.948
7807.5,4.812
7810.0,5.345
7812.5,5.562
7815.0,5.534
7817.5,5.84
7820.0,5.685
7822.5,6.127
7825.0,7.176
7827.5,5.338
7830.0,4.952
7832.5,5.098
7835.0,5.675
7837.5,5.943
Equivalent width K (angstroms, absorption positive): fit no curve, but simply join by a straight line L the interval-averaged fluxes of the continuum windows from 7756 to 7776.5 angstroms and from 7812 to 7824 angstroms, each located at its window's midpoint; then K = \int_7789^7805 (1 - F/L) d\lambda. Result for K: -1.3 angstroms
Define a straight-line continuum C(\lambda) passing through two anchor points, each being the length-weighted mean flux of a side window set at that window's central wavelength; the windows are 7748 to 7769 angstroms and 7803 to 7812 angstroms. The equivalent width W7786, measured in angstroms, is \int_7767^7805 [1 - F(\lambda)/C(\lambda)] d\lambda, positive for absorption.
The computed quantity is -0.56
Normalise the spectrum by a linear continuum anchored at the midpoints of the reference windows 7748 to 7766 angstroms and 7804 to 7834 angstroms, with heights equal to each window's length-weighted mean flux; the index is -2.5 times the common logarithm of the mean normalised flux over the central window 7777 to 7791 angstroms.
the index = 0.03 mag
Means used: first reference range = 5.7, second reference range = 5.69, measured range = 5.52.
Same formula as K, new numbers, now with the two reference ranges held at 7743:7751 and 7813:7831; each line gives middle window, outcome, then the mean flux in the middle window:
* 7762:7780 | -0.51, 5.71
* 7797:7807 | -1.43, 6.53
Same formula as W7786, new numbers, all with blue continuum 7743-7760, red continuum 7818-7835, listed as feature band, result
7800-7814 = -0.9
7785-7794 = 0.1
